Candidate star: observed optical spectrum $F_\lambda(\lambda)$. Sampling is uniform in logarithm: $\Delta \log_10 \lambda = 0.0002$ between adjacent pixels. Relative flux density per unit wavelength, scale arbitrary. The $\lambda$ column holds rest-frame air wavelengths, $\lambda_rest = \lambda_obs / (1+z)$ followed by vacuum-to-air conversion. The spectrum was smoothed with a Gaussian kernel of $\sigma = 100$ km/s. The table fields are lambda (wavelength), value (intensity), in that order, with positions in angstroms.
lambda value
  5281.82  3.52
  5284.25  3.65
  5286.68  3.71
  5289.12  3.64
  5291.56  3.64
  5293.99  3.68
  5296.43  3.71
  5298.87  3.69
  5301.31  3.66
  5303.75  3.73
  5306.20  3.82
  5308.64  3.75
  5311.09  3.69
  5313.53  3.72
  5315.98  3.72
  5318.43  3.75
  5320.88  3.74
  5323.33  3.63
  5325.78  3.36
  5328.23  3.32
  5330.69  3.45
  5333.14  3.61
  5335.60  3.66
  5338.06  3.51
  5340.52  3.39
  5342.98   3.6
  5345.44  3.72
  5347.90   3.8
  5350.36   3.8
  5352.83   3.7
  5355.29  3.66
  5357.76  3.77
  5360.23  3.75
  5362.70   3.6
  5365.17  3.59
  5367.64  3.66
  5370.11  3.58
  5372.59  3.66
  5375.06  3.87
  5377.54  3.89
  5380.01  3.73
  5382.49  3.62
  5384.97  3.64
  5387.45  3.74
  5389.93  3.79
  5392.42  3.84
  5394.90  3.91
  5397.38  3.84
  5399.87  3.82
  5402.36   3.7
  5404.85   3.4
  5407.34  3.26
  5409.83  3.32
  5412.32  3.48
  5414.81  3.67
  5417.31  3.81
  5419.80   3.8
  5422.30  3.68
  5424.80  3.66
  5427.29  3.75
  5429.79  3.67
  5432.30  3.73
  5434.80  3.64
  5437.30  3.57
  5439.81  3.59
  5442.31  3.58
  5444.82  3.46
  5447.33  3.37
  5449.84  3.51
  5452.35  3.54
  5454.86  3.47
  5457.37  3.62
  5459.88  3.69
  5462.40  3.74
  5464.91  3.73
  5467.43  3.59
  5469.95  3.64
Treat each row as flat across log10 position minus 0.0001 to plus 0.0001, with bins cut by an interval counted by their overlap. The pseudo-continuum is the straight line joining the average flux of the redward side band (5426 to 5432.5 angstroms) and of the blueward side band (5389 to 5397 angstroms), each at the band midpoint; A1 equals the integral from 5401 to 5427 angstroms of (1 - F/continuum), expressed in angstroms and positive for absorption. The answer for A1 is 1.3 angstroms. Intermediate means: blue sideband 3.85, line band 3.59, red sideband 3.71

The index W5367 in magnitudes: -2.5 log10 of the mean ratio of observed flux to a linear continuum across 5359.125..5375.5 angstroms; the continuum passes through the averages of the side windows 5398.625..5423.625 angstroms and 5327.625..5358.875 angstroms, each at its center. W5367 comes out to -0.02 mag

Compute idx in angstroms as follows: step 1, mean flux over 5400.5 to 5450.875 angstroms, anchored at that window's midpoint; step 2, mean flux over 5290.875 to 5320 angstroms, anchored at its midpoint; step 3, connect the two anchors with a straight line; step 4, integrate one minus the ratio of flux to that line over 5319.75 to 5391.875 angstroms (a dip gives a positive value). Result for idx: 0.2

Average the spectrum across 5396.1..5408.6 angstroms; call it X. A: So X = 3.6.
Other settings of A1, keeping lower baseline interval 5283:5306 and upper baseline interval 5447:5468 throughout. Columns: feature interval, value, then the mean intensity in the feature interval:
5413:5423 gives -0.3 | 3.73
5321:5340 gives 0.8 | 3.51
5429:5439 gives -0.1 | 3.65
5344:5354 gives -0.3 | 3.75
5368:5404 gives -1.2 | 3.75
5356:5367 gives -0.1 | 3.67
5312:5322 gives -0.2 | 3.73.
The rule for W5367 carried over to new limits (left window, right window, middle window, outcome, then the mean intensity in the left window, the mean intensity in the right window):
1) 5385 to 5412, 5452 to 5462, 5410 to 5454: 0.004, 3.65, 3.6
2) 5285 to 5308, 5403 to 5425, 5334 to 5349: 0.011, 3.7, 3.56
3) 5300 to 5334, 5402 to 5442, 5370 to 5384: -0.034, 3.64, 3.61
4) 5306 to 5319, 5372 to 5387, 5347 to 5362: 0.000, 3.74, 3.74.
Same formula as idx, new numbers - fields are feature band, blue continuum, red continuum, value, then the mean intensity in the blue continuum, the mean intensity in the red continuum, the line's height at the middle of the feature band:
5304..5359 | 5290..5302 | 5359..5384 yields 0.6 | 3.68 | 3.69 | 3.69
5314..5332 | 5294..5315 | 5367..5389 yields 0.7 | 3.72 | 3.71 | 3.72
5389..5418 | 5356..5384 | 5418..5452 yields 0.1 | 3.7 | 3.62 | 3.66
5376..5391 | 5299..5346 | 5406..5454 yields -0.6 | 3.62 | 3.58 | 3.6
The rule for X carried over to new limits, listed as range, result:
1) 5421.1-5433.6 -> 3.7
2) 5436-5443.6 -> 3.58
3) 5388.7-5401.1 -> 3.84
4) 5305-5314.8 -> 3.75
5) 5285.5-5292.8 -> 3.66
